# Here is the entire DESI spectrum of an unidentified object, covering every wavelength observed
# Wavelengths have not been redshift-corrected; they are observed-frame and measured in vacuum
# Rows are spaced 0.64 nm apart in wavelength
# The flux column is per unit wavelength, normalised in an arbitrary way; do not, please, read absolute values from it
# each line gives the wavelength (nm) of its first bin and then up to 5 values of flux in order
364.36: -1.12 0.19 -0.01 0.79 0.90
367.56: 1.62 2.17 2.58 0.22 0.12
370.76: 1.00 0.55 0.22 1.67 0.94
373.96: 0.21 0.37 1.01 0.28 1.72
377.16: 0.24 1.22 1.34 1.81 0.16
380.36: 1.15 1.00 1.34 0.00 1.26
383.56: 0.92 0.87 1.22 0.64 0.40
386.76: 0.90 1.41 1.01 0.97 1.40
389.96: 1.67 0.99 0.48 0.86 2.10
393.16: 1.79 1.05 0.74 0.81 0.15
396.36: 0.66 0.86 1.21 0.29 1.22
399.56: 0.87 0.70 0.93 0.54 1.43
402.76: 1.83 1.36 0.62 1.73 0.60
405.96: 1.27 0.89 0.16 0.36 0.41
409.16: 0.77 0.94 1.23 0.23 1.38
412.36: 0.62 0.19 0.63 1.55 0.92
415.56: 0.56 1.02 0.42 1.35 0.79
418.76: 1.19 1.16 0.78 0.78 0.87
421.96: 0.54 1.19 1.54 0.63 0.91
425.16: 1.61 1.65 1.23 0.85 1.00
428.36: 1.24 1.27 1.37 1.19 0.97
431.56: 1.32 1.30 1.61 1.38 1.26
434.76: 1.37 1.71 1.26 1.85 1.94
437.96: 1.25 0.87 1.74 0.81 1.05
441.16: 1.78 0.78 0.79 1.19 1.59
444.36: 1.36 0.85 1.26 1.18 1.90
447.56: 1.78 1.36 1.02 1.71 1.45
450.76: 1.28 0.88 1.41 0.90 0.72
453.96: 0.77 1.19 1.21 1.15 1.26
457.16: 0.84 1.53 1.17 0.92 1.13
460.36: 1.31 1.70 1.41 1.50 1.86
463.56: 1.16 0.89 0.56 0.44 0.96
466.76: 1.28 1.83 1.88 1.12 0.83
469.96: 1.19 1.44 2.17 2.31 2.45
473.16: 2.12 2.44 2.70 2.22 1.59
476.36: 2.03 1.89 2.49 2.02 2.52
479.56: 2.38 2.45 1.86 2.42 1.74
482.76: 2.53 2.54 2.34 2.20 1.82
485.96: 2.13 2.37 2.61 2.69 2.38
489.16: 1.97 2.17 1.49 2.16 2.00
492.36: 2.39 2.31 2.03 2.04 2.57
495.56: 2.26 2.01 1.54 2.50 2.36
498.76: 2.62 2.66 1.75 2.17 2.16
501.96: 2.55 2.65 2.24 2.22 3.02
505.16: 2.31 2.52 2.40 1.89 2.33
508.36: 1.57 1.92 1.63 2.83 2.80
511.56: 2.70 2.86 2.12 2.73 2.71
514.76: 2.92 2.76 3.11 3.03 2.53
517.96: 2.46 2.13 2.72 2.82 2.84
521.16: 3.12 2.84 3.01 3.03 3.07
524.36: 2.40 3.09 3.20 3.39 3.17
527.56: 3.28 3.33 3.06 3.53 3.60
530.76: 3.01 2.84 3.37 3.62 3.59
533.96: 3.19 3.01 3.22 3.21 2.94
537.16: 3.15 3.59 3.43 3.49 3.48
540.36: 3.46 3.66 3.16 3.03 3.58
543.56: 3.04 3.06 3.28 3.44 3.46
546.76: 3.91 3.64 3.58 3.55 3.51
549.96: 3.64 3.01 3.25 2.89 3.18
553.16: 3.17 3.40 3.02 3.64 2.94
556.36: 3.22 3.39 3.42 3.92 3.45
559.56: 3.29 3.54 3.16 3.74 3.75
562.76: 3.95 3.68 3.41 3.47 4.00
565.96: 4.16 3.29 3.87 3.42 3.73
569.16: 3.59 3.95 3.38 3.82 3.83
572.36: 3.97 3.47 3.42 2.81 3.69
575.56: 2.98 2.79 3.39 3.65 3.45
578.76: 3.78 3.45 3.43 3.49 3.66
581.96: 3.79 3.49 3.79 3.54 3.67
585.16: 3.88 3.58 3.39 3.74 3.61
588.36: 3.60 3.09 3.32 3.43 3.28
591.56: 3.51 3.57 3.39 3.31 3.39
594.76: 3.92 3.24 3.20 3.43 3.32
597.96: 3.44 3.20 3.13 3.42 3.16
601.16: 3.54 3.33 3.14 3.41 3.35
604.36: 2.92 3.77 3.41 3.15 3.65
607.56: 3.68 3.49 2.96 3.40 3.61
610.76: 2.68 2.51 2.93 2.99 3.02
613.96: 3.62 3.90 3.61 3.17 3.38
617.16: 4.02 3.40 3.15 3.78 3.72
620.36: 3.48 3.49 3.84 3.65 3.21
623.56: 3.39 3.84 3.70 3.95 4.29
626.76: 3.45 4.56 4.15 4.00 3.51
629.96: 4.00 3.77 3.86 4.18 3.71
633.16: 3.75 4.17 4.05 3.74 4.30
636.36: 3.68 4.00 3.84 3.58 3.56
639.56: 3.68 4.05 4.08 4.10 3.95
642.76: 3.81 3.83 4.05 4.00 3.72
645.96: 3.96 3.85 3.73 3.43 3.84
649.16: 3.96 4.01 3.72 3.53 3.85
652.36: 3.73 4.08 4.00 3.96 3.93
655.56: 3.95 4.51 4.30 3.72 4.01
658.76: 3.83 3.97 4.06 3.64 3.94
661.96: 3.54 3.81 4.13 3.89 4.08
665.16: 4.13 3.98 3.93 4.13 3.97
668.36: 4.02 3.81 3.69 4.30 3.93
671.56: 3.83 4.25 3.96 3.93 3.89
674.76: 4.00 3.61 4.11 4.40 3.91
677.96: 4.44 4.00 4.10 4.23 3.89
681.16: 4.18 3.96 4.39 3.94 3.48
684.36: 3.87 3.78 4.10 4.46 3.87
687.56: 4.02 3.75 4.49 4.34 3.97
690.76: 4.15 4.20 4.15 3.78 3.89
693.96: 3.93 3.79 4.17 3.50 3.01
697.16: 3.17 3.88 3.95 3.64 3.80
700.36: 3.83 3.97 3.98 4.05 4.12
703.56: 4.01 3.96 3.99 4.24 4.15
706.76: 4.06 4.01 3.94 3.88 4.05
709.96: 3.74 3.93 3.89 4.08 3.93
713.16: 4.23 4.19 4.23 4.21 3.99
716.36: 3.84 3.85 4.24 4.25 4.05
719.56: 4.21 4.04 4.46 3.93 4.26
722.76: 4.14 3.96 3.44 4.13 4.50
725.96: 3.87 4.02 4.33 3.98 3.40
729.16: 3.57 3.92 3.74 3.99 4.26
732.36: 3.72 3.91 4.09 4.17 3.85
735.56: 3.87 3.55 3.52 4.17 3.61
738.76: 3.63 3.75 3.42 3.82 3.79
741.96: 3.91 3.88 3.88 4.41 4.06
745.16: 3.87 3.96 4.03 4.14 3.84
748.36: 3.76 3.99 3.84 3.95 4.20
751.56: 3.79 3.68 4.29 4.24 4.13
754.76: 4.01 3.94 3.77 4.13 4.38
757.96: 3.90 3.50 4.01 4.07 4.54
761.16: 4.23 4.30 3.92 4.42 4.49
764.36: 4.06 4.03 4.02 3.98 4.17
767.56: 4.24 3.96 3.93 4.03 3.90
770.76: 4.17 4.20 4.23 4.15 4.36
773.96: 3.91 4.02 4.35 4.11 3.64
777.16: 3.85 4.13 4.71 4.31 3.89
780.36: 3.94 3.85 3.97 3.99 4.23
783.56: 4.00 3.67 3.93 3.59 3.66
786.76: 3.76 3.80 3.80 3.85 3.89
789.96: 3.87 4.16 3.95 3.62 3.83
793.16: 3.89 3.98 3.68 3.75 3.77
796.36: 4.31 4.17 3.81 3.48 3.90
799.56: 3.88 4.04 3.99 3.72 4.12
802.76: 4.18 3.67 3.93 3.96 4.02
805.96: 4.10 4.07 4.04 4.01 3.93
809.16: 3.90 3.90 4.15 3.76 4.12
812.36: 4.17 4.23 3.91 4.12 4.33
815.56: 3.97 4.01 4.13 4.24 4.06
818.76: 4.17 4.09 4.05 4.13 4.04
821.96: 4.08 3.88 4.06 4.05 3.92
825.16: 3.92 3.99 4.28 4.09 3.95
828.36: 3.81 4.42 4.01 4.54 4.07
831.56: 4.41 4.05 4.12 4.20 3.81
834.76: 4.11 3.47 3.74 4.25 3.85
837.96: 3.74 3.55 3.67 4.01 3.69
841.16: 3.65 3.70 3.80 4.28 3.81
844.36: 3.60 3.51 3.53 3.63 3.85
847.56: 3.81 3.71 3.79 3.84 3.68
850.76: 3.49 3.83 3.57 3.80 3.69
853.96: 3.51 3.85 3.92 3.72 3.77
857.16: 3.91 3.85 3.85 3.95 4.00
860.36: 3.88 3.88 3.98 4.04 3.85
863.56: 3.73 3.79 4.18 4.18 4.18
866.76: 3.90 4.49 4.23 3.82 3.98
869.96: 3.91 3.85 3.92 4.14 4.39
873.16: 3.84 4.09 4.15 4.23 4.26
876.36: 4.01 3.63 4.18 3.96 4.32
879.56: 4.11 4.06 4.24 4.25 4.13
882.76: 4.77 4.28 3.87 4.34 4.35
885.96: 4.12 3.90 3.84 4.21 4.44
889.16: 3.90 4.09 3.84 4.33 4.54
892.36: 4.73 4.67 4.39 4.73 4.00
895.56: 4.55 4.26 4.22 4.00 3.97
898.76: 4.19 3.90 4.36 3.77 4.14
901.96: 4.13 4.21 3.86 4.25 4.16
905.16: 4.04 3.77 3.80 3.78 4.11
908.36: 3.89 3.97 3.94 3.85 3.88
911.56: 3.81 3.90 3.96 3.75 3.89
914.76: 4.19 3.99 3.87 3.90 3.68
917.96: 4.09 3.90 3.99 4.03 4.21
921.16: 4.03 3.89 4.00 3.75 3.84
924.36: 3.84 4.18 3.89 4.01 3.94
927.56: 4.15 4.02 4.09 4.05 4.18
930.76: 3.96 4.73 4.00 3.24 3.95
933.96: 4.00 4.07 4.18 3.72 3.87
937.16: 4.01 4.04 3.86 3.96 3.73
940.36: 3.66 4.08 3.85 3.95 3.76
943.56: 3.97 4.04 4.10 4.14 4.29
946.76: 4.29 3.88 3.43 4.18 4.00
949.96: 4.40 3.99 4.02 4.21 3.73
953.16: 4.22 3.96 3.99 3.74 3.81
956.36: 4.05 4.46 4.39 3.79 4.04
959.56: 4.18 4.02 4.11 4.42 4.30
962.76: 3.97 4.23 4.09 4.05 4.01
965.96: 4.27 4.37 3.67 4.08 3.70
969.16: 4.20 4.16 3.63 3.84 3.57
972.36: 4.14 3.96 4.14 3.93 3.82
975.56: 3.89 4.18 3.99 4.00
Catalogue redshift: 0.18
